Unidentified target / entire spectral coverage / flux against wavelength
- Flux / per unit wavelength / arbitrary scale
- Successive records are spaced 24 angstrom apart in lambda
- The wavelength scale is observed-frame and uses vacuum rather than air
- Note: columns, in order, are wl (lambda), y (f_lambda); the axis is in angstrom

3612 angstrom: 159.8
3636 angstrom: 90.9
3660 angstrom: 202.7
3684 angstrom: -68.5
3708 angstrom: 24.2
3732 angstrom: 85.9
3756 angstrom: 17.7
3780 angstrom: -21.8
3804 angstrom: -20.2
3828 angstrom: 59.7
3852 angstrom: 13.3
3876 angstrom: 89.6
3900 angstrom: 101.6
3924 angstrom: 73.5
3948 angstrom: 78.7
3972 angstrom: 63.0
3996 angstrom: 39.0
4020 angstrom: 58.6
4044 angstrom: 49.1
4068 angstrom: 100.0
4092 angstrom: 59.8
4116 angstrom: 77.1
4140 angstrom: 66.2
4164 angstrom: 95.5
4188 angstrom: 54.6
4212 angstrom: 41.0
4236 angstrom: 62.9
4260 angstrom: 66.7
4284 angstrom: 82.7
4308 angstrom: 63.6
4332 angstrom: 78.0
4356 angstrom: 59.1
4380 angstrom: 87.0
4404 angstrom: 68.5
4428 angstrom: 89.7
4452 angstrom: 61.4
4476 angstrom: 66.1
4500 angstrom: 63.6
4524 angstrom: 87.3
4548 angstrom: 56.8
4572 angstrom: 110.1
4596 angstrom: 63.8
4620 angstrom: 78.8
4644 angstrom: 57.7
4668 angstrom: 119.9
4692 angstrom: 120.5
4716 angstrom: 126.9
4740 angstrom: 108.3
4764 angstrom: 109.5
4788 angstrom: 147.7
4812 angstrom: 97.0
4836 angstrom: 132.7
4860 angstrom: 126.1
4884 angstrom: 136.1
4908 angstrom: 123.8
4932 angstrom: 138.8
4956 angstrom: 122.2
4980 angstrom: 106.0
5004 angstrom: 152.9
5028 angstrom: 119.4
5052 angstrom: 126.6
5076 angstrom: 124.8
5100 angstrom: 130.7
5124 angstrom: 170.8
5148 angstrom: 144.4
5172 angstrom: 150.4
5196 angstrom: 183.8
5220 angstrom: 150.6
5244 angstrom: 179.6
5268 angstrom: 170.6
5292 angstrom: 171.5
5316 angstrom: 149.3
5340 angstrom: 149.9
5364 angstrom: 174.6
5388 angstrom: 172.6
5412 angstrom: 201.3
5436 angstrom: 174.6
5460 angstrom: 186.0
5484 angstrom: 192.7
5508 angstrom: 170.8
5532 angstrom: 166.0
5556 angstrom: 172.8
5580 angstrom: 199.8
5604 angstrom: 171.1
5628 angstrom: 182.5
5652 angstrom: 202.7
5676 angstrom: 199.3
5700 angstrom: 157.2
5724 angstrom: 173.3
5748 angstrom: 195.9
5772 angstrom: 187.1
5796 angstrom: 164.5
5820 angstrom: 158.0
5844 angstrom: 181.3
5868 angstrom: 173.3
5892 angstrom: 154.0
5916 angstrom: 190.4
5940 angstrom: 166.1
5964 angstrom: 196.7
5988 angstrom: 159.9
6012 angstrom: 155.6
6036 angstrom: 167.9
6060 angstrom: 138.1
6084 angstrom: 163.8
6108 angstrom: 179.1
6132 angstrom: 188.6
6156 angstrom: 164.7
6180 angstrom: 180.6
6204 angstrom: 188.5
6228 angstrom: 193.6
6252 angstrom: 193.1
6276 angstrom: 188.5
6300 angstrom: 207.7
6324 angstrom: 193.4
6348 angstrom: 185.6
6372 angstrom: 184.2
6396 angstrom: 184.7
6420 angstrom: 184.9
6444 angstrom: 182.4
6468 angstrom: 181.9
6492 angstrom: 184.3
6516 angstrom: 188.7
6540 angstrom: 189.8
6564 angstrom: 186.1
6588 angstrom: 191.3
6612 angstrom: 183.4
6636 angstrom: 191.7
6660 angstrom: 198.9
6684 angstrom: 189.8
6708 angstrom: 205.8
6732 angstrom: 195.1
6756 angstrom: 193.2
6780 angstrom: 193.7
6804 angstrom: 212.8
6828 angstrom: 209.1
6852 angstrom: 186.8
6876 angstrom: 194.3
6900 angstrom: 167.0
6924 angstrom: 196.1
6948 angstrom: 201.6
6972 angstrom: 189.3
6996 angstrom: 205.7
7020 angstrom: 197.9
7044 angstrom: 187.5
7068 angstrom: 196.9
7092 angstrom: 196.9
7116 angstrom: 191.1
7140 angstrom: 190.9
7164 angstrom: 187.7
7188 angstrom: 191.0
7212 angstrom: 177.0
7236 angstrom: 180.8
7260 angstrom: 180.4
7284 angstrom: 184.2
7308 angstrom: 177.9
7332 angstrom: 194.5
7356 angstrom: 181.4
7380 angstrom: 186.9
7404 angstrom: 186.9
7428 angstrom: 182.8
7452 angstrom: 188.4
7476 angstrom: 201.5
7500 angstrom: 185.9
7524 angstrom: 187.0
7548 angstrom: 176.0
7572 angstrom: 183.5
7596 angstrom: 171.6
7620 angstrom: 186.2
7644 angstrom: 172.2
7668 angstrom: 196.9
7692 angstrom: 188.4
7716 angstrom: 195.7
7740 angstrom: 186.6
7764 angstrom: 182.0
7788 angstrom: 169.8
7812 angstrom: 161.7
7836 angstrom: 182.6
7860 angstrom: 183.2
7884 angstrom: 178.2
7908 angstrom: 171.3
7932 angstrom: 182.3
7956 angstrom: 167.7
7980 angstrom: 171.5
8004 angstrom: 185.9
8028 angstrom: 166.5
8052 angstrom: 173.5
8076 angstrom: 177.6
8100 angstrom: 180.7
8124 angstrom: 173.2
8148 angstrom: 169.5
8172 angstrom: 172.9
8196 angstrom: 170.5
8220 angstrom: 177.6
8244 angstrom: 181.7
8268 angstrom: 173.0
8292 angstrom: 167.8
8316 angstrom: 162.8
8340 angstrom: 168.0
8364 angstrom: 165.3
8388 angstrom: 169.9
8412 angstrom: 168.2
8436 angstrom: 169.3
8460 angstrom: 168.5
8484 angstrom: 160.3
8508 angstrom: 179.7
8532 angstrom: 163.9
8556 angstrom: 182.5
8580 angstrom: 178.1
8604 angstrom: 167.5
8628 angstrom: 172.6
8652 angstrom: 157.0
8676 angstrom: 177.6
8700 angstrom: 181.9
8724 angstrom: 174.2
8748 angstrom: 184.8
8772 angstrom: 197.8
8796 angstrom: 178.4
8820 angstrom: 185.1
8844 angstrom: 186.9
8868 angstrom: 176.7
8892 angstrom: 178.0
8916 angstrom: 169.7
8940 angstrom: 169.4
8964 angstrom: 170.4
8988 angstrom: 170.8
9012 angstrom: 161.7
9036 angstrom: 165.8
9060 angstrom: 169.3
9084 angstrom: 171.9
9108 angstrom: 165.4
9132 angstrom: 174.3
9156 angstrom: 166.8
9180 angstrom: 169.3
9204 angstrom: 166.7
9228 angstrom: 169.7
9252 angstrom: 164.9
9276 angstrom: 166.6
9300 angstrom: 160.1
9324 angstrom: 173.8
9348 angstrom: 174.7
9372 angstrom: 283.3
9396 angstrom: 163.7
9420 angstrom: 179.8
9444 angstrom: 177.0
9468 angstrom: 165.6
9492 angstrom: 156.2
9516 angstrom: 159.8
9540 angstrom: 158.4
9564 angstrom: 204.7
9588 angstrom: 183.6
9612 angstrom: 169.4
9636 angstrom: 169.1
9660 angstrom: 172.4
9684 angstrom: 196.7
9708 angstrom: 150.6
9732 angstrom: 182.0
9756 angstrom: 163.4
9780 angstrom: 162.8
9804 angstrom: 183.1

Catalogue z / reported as 0.170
